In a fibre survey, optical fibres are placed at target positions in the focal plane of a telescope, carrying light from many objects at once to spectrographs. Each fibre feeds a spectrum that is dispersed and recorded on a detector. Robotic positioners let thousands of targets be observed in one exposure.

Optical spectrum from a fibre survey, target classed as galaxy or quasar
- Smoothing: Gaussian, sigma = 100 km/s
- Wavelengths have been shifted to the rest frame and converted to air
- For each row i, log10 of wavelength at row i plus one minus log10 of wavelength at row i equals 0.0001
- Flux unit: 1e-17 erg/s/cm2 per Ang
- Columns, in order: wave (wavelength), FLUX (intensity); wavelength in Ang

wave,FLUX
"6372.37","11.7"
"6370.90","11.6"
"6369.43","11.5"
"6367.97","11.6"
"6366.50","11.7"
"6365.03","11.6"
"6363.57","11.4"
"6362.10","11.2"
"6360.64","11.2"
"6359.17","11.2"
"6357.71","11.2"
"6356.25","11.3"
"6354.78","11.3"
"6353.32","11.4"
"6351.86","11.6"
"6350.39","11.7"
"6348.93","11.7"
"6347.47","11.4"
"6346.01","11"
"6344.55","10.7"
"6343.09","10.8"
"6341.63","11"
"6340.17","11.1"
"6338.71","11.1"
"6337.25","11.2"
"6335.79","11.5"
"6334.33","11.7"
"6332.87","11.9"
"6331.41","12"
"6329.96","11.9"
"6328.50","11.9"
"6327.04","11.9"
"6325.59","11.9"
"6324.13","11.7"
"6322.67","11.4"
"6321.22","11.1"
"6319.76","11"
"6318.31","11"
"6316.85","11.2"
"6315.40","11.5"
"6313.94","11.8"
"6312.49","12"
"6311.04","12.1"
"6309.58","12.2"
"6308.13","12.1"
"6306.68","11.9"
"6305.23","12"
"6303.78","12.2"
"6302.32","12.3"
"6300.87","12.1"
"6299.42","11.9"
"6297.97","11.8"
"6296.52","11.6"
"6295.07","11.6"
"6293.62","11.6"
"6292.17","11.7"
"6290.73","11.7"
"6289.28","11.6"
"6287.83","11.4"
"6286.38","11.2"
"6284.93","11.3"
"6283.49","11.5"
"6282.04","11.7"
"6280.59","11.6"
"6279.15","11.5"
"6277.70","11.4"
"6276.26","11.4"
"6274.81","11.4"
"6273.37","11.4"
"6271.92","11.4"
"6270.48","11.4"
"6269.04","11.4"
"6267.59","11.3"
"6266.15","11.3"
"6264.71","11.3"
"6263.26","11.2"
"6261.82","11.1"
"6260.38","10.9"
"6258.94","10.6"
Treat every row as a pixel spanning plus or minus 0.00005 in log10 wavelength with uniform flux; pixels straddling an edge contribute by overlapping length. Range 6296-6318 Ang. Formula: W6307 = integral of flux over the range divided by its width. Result 11.9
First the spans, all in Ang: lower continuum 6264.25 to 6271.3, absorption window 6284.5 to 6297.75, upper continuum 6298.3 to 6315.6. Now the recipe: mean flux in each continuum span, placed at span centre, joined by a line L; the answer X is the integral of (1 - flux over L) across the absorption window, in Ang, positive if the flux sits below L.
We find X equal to 0.2 Ang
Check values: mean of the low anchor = 11.4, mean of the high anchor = 12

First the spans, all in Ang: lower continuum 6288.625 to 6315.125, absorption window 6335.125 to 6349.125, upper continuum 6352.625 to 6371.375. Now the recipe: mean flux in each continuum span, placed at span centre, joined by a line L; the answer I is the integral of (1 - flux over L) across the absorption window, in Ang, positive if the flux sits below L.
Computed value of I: 0.5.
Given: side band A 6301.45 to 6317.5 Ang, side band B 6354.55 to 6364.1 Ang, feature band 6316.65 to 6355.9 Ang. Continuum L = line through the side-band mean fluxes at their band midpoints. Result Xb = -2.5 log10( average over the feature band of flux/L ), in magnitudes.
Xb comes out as 0.015 mag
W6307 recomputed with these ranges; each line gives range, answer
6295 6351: 11.6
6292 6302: 11.8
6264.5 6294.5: 11.5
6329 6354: 11.4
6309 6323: 11.5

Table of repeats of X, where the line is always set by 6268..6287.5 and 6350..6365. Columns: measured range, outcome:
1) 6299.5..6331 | -1.1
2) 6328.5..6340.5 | -0.2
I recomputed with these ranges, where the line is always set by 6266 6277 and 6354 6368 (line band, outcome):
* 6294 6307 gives -0.6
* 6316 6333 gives -0.3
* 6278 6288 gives -0.1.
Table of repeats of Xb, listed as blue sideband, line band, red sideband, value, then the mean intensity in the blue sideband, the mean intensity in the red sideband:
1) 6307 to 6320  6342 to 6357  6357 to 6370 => 0.02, 11.7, 11.4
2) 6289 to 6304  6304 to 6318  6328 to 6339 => -0.01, 11.8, 11.7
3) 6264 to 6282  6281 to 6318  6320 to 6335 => -0.02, 11.4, 11.7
